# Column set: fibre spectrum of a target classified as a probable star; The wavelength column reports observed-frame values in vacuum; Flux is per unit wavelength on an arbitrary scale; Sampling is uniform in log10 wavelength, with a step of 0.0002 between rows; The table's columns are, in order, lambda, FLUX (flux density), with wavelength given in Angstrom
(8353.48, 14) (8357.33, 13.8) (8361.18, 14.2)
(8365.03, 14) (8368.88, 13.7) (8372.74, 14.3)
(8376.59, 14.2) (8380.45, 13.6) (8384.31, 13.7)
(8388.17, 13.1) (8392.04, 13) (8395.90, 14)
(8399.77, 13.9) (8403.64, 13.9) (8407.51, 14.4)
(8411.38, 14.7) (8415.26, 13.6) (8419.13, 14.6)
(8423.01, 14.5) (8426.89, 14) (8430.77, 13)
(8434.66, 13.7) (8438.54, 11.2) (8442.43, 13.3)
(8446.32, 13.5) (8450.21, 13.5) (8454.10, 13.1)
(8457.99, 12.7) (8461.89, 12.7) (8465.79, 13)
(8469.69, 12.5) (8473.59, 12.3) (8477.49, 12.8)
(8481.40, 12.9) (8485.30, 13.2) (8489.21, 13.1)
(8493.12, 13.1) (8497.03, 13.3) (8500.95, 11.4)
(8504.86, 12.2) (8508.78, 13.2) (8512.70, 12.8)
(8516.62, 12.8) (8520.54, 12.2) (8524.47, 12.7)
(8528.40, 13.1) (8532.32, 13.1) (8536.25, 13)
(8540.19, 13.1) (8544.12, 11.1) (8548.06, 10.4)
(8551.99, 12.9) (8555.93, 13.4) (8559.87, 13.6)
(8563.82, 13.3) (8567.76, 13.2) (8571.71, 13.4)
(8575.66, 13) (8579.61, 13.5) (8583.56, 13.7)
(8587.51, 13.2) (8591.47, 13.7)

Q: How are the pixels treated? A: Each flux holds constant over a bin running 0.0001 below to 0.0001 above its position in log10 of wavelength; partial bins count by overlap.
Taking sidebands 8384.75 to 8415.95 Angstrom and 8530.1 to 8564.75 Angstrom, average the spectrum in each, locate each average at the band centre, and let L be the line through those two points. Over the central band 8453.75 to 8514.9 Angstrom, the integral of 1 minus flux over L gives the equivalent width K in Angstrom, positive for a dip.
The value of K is 1.8 Angstrom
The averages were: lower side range 13.8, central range 12.8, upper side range 12.6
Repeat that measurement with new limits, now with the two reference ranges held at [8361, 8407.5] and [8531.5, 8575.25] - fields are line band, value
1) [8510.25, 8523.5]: 0.37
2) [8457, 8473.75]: 0.80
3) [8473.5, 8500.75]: 0.57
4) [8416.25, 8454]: 0.10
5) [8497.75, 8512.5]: 0.73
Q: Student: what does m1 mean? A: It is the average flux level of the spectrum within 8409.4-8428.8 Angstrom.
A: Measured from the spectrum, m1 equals 14.3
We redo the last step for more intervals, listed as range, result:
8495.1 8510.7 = 12.5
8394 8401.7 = 13.9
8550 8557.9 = 13.2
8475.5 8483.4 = 12.9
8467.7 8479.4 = 12.5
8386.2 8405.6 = 13.6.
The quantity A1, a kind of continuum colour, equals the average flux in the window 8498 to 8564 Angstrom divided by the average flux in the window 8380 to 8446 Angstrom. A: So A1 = 0.92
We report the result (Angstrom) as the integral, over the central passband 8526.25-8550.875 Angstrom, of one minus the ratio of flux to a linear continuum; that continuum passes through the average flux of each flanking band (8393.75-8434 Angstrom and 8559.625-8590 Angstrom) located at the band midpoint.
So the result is 2.16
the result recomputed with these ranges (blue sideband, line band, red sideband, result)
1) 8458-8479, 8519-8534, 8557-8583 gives 0.31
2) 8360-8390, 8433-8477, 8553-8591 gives 2.57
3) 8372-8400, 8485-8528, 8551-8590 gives 2.35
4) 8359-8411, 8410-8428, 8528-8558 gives -0.93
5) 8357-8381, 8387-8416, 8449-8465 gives -0.49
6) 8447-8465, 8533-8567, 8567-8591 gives 1.65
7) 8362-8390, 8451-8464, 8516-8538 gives 0.38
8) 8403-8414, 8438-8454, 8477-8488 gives 0.71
